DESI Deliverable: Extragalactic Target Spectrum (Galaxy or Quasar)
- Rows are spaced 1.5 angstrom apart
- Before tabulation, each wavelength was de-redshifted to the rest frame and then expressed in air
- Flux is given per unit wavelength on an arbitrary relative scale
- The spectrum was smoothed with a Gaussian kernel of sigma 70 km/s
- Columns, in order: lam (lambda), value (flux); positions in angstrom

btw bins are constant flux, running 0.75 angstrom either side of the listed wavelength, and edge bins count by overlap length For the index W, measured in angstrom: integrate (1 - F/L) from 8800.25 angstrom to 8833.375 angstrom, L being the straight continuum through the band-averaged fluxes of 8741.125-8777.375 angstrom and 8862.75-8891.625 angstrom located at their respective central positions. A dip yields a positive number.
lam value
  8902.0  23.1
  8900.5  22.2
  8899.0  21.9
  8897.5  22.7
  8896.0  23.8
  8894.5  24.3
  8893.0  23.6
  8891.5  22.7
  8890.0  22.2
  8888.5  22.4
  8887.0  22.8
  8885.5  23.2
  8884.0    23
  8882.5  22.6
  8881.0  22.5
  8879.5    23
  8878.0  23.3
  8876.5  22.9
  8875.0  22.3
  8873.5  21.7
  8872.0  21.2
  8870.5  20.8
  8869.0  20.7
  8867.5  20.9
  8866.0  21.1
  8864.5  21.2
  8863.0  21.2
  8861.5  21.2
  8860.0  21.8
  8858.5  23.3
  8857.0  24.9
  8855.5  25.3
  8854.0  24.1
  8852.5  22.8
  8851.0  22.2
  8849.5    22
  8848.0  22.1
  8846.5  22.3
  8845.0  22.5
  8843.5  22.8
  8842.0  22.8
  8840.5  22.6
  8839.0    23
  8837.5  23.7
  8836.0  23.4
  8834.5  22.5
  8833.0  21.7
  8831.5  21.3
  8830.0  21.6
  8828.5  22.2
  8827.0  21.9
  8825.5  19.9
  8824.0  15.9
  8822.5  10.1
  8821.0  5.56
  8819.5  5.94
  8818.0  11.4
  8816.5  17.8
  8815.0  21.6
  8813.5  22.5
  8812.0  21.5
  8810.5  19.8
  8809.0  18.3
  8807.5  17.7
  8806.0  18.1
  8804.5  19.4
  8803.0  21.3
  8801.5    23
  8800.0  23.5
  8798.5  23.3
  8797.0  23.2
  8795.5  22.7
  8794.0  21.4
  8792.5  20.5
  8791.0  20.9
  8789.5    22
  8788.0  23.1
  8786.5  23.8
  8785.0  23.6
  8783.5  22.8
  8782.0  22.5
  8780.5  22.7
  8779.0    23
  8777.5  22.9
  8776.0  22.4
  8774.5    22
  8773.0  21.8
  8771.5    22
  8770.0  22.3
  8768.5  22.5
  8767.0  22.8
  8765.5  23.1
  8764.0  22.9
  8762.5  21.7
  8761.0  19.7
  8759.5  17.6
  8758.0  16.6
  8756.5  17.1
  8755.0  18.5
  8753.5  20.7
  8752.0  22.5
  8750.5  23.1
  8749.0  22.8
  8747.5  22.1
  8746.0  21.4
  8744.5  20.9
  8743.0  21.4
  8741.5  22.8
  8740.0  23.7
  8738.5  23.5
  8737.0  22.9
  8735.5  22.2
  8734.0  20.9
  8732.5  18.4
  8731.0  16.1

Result 5.4 angstrom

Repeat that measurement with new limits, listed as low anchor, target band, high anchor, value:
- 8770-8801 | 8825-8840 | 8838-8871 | 0.2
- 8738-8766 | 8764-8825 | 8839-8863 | 4.2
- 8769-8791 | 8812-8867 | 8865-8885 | 4.2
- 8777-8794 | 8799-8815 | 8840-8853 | 1.3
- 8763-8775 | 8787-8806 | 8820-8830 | -2.5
